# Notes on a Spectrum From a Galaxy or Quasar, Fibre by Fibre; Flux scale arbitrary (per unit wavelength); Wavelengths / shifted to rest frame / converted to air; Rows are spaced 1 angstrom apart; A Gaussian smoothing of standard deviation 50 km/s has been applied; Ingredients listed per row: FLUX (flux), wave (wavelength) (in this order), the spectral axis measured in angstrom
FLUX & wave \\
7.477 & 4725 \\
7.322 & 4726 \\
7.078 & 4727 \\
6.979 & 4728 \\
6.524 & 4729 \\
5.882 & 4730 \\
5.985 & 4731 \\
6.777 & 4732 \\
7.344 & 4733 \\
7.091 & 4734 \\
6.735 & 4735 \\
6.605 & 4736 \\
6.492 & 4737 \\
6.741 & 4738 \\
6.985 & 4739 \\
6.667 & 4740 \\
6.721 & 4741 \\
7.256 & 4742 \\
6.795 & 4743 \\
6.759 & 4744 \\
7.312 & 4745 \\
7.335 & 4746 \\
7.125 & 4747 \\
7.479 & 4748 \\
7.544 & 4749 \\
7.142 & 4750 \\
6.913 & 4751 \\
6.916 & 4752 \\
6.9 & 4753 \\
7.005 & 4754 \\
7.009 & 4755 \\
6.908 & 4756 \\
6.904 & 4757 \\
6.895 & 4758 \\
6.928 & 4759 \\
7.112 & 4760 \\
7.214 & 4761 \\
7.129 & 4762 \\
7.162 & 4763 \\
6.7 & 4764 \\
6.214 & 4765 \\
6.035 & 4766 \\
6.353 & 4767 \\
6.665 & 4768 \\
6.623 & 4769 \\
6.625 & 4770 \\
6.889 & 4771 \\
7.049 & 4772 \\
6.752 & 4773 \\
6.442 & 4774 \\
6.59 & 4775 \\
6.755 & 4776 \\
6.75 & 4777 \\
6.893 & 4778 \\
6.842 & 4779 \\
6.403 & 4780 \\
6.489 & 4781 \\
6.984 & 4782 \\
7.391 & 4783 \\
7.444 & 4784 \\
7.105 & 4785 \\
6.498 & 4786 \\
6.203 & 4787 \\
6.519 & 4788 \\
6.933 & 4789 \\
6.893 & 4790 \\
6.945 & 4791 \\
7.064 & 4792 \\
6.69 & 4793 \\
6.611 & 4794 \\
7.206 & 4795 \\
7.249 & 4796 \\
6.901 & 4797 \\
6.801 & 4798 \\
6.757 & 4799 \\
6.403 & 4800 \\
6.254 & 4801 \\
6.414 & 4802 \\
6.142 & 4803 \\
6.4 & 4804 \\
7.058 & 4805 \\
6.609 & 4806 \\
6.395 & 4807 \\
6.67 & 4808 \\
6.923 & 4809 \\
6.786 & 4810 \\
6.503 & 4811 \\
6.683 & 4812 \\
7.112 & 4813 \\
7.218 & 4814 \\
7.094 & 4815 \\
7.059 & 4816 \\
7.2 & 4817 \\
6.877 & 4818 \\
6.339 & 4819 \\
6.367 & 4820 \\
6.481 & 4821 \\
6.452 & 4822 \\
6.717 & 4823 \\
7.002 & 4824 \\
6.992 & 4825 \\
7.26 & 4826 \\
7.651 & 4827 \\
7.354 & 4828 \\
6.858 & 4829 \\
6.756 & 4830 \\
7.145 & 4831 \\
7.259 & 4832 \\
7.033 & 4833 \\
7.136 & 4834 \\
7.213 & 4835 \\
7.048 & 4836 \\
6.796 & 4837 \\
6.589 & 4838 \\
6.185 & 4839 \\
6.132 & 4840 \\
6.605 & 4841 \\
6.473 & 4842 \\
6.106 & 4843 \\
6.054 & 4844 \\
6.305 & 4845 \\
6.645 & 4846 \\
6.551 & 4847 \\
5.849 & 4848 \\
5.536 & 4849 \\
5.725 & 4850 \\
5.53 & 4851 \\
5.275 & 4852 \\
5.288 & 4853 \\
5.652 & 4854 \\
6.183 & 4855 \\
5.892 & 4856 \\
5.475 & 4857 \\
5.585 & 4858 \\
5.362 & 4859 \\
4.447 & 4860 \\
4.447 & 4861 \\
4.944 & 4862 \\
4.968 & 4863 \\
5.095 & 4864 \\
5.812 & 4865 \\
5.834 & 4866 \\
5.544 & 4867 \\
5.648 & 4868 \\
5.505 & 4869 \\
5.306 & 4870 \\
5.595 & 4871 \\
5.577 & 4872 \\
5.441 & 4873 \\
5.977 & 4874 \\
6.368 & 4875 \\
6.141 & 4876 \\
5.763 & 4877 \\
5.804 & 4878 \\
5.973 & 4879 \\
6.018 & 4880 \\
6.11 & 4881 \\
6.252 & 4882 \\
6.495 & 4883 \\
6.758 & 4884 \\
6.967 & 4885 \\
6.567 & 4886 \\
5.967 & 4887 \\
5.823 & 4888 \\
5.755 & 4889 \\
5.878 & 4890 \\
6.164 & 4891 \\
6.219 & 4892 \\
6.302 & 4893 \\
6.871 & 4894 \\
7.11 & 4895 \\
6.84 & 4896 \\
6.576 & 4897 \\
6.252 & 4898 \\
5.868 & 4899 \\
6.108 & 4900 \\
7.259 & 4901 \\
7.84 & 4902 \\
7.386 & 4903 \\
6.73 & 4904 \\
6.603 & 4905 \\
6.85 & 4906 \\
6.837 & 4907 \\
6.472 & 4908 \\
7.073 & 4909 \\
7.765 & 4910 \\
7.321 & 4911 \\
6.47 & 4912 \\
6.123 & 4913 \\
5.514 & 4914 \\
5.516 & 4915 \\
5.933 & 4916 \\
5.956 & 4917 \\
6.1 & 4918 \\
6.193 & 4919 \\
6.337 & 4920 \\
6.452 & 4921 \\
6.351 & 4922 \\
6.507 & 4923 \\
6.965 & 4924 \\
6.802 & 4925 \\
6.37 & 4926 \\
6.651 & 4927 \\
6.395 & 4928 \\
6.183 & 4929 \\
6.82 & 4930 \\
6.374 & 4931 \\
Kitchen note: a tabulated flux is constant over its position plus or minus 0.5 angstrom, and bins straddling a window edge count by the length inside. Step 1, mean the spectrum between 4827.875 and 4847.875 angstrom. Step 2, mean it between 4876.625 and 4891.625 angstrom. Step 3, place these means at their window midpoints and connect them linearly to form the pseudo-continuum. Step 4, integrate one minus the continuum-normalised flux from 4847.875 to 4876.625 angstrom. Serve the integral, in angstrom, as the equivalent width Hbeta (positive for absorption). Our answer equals 4.0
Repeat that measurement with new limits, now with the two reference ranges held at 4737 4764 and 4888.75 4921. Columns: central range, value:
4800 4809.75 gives 0.43 angstrom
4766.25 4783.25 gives 0.54 angstrom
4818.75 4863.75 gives 3.16 angstrom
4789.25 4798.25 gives -0.08 angstrom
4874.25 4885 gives 0.64 angstrom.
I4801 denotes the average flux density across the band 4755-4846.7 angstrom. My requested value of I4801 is 6.77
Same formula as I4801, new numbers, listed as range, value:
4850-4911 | 6.08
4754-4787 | 6.8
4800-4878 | 6.27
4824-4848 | 6.77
